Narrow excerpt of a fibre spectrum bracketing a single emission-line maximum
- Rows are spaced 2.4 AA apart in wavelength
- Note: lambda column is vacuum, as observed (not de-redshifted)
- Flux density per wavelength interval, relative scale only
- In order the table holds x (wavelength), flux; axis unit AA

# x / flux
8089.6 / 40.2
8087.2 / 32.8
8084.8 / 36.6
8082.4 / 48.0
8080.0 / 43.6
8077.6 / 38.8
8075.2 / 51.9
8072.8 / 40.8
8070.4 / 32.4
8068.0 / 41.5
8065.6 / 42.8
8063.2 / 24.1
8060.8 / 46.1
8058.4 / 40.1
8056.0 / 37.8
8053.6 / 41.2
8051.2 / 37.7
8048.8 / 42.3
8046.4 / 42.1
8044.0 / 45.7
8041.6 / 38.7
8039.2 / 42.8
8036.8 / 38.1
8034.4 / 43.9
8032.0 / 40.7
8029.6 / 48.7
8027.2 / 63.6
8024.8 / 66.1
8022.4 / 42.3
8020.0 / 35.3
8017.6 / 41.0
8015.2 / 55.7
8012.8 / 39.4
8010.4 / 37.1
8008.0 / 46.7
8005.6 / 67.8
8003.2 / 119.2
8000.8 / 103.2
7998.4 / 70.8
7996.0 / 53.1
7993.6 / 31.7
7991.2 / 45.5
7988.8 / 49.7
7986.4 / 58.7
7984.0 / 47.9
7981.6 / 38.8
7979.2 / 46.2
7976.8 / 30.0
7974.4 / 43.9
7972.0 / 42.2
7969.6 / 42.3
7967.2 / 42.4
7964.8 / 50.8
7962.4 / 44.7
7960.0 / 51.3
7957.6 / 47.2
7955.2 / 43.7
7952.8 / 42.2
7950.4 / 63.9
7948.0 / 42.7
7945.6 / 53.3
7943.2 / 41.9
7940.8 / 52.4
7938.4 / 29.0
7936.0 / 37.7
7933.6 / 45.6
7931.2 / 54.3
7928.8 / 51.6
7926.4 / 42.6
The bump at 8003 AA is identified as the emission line H-alpha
